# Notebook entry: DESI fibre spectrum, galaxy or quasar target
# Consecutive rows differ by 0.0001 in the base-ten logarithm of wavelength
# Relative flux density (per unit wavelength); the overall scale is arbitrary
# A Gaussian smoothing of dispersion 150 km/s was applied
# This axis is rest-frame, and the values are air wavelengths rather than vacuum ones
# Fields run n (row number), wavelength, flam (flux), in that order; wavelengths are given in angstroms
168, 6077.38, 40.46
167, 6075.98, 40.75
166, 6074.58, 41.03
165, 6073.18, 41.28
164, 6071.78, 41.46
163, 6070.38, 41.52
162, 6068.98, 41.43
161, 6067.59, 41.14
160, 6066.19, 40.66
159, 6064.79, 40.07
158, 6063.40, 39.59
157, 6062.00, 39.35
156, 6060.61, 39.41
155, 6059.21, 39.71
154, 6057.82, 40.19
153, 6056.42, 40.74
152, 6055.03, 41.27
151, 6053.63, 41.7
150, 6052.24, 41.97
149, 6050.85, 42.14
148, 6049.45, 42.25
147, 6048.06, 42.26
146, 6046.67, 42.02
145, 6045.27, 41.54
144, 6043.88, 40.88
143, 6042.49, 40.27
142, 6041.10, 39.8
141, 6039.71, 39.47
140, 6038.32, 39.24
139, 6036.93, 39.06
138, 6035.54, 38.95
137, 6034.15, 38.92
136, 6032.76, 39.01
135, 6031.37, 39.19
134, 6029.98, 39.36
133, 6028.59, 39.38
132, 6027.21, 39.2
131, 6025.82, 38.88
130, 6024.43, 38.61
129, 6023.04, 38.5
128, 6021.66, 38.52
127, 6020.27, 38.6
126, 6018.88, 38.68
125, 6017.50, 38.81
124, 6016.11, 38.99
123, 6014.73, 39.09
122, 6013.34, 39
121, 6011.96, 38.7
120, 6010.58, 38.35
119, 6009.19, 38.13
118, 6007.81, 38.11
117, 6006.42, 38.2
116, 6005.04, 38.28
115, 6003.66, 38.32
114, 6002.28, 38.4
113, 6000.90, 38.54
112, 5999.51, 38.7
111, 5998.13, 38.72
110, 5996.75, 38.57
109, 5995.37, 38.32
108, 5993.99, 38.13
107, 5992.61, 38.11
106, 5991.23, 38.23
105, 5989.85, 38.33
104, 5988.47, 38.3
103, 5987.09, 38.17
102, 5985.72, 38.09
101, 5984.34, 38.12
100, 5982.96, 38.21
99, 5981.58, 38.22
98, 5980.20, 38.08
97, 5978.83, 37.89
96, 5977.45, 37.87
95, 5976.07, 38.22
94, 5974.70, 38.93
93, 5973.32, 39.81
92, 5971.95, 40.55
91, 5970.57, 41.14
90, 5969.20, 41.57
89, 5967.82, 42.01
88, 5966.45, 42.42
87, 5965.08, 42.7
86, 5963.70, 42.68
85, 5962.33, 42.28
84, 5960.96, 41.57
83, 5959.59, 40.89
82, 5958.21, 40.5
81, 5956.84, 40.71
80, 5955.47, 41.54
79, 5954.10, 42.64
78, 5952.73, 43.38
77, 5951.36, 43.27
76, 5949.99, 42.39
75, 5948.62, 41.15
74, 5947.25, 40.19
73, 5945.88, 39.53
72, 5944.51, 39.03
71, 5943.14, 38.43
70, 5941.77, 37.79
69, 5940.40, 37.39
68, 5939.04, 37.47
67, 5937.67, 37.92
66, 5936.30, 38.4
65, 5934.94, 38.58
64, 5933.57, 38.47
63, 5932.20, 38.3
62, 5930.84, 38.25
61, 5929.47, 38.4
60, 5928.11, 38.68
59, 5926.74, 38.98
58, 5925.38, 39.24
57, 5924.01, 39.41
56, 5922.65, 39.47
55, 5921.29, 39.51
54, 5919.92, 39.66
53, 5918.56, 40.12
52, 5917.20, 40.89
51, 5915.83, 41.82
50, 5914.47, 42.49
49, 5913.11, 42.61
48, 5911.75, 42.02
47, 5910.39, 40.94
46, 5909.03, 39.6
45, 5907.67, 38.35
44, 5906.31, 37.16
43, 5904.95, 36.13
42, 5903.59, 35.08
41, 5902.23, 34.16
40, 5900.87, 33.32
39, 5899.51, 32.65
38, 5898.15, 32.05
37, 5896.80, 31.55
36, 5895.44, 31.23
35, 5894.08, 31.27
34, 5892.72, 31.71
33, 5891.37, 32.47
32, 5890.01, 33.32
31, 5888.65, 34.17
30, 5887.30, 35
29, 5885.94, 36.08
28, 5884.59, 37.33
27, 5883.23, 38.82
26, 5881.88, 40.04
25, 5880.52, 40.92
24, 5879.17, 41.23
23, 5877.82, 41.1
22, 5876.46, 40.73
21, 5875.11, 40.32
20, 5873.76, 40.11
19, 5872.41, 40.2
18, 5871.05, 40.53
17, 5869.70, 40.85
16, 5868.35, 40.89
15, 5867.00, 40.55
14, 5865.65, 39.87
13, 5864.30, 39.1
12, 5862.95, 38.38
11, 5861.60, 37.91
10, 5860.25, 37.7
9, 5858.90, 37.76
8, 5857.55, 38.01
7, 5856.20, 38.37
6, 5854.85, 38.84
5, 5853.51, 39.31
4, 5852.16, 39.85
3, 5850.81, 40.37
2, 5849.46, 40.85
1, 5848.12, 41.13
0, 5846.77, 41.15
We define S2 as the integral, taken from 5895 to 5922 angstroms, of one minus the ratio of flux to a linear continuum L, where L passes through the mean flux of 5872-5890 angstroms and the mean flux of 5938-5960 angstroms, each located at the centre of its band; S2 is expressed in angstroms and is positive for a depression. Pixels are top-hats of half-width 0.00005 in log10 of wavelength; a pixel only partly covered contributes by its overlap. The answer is 1.2 angstroms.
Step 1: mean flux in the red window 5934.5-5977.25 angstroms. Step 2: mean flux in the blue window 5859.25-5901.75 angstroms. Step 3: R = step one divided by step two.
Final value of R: 1.09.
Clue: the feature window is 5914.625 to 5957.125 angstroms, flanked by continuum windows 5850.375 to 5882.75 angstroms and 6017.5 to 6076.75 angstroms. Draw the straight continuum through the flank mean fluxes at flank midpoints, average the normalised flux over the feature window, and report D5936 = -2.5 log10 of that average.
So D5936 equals 0.004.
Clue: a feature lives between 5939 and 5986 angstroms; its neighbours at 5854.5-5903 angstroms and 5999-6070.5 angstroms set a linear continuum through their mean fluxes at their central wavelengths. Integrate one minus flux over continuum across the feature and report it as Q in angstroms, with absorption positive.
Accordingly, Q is -2.13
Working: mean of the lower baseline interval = 37.2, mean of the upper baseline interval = 39.7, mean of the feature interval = 40.2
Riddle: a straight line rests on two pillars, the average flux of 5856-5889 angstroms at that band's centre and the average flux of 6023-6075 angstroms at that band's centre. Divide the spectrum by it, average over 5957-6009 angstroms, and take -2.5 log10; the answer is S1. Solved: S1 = 0.015 mag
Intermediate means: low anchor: 39.1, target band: 39.3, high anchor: 40.3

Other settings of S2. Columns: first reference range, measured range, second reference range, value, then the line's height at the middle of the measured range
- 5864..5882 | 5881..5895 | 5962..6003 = 1.8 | 40.3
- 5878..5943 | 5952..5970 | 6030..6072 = -1.6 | 38.6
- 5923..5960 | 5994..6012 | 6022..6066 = 0.7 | 39.9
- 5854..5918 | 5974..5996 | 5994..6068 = 0.4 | 39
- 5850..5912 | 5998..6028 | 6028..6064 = 0.9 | 39.7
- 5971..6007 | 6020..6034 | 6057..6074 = 0.2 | 39.5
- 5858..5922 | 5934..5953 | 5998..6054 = -0.5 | 38.5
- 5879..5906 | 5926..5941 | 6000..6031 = -0.9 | 36.1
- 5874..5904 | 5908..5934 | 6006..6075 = -2.4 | 36.6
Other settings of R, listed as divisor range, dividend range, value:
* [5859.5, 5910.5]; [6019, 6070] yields 1.08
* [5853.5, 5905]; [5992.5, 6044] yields 1.05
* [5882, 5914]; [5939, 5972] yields 1.15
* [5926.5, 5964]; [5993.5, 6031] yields 0.97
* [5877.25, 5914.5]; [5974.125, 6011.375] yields 1.05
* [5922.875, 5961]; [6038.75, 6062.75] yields 1.03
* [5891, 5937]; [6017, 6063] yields 1.07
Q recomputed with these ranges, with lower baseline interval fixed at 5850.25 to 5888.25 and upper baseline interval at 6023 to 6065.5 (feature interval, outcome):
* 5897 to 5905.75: 1.24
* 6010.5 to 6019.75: 0.26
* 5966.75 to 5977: -0.15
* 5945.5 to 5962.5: -0.81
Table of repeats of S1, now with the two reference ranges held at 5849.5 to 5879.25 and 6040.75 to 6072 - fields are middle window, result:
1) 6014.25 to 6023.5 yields 0.05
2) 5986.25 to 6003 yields 0.06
